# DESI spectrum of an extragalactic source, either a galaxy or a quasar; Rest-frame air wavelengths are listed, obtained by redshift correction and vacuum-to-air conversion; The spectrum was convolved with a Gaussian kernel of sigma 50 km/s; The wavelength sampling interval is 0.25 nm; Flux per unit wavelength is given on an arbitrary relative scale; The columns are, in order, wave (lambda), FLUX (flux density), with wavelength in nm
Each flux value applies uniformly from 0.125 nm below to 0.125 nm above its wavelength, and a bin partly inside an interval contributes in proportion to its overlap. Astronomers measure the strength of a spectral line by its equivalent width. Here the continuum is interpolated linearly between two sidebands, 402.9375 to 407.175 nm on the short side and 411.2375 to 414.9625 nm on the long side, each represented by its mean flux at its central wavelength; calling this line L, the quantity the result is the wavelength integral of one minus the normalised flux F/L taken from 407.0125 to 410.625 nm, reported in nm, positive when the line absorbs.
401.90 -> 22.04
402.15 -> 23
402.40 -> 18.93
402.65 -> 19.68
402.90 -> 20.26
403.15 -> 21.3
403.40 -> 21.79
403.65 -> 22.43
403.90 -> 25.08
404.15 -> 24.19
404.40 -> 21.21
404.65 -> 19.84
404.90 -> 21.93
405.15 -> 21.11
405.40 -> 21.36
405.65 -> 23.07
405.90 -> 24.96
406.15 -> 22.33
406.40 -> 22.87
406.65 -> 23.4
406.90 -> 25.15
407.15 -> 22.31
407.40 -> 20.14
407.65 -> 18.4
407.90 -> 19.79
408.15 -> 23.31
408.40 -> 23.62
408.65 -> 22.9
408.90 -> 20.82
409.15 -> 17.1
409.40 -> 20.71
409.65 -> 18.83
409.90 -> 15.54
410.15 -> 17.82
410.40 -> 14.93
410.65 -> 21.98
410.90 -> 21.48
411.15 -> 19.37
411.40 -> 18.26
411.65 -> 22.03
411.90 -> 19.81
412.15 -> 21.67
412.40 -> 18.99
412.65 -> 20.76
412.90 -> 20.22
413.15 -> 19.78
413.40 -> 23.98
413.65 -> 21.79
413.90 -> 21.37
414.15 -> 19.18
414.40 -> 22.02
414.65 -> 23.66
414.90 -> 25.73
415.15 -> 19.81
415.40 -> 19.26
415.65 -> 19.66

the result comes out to 0.35 nm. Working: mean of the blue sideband 22.6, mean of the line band 19.8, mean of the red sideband 21.2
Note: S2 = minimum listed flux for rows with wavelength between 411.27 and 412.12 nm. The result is 18.26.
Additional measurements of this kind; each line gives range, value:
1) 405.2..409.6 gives 17.1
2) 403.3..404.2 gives 21.79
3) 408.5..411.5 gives 14.93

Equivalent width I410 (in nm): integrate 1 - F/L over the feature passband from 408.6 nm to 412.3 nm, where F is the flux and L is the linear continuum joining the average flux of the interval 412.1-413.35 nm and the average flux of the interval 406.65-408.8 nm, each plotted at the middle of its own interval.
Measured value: 0.29 nm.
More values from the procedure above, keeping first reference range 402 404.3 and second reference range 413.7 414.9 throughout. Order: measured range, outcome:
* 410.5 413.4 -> 0.19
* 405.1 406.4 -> -0.05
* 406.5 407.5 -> -0.04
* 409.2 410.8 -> 0.27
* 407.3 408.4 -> 0.06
